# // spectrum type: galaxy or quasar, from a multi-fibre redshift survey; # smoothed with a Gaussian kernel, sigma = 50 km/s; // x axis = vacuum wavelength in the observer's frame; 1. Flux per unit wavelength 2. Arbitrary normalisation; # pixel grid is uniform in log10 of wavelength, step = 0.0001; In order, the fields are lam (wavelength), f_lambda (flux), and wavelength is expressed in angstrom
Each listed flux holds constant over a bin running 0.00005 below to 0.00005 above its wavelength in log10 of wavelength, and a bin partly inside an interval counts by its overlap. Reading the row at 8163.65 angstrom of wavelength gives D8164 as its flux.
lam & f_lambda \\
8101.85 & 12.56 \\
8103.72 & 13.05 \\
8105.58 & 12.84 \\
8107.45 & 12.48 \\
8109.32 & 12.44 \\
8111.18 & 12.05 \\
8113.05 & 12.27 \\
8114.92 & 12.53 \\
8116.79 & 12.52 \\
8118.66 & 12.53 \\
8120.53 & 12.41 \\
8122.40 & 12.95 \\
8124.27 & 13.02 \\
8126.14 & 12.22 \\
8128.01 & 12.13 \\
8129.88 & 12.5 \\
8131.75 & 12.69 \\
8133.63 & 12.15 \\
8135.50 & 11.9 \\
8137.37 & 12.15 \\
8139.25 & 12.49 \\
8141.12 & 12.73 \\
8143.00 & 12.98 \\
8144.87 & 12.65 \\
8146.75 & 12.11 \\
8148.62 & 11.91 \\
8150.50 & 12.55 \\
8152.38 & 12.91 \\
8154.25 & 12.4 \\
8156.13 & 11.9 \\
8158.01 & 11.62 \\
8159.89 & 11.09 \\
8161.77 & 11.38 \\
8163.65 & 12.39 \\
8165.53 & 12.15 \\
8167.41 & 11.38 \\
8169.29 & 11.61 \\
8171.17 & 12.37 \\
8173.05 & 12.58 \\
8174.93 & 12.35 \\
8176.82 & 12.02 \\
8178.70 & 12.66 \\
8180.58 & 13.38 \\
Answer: 12.39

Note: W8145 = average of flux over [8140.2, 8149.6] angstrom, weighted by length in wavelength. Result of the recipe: 12.5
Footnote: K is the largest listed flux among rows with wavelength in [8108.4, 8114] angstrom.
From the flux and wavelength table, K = 12.44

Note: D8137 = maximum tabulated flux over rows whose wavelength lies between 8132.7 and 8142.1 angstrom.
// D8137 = 12.73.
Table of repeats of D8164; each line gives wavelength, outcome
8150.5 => 12.55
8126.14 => 12.22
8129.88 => 12.5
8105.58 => 12.84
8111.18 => 12.05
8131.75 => 12.69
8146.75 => 12.11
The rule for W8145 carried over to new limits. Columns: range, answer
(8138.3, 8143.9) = 12.7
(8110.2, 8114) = 12.2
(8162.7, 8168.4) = 12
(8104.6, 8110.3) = 12.6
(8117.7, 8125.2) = 12.7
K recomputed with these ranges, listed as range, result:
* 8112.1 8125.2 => 13.02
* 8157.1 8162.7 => 11.62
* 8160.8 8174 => 12.58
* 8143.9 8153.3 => 12.91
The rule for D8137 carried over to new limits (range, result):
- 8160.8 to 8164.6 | 12.39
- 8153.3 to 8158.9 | 12.4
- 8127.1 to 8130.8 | 12.5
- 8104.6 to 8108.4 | 12.84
